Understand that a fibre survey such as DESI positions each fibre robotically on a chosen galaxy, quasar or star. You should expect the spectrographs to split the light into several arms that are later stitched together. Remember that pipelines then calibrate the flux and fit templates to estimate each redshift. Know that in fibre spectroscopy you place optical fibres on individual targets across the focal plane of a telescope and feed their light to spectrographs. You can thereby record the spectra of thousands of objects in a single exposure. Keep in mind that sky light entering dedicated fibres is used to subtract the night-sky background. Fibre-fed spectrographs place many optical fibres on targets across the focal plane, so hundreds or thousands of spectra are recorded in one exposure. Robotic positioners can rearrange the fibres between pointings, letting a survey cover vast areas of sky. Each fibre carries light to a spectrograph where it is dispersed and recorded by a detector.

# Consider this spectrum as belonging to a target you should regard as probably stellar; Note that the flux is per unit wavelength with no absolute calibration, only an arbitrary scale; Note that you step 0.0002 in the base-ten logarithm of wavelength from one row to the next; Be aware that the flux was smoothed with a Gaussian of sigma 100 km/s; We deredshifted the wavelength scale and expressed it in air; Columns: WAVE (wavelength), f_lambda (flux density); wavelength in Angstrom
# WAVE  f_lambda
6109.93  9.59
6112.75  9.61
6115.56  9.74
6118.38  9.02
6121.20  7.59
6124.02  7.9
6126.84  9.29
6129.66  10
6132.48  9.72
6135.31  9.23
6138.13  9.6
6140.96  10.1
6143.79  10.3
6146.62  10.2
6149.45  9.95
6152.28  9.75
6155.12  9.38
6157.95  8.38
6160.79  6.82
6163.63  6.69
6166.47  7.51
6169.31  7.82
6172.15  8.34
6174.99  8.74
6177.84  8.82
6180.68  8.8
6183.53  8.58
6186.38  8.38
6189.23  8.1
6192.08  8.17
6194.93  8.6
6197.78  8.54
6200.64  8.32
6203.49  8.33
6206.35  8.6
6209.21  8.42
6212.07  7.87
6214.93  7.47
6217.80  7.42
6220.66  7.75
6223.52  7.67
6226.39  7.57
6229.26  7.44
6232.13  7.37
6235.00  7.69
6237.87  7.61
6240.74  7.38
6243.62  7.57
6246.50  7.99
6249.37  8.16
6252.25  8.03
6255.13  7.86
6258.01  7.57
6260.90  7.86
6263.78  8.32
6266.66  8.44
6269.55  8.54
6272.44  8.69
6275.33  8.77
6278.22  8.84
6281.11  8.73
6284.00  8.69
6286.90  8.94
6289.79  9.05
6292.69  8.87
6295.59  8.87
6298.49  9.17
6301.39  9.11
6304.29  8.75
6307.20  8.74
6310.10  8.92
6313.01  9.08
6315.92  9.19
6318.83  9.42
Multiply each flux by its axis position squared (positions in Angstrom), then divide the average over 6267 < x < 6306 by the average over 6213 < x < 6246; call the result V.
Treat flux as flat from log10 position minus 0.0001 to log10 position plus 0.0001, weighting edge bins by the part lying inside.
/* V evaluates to 1.2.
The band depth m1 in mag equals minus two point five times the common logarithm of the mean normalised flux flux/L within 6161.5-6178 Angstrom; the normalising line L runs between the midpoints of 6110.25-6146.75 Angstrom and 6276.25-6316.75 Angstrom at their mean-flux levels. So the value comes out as 0.18 mag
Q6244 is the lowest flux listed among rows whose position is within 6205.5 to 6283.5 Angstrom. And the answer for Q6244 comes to 7.37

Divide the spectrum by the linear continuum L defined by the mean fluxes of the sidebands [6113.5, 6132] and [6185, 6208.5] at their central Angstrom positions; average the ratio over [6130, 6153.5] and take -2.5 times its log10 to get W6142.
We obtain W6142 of -0.12 mag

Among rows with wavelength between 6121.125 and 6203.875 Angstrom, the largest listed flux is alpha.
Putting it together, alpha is 10.3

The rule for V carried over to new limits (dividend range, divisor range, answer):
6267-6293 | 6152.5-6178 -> 1.12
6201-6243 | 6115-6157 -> 0.85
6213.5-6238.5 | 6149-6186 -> 0.92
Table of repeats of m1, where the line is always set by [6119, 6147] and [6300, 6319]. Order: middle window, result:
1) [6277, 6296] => 0.02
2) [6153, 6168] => 0.18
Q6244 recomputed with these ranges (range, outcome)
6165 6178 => 7.51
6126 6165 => 6.69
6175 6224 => 7.42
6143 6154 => 9.75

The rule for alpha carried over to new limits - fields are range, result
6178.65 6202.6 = 8.8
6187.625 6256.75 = 8.6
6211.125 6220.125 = 7.87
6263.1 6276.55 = 8.77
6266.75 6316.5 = 9.19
